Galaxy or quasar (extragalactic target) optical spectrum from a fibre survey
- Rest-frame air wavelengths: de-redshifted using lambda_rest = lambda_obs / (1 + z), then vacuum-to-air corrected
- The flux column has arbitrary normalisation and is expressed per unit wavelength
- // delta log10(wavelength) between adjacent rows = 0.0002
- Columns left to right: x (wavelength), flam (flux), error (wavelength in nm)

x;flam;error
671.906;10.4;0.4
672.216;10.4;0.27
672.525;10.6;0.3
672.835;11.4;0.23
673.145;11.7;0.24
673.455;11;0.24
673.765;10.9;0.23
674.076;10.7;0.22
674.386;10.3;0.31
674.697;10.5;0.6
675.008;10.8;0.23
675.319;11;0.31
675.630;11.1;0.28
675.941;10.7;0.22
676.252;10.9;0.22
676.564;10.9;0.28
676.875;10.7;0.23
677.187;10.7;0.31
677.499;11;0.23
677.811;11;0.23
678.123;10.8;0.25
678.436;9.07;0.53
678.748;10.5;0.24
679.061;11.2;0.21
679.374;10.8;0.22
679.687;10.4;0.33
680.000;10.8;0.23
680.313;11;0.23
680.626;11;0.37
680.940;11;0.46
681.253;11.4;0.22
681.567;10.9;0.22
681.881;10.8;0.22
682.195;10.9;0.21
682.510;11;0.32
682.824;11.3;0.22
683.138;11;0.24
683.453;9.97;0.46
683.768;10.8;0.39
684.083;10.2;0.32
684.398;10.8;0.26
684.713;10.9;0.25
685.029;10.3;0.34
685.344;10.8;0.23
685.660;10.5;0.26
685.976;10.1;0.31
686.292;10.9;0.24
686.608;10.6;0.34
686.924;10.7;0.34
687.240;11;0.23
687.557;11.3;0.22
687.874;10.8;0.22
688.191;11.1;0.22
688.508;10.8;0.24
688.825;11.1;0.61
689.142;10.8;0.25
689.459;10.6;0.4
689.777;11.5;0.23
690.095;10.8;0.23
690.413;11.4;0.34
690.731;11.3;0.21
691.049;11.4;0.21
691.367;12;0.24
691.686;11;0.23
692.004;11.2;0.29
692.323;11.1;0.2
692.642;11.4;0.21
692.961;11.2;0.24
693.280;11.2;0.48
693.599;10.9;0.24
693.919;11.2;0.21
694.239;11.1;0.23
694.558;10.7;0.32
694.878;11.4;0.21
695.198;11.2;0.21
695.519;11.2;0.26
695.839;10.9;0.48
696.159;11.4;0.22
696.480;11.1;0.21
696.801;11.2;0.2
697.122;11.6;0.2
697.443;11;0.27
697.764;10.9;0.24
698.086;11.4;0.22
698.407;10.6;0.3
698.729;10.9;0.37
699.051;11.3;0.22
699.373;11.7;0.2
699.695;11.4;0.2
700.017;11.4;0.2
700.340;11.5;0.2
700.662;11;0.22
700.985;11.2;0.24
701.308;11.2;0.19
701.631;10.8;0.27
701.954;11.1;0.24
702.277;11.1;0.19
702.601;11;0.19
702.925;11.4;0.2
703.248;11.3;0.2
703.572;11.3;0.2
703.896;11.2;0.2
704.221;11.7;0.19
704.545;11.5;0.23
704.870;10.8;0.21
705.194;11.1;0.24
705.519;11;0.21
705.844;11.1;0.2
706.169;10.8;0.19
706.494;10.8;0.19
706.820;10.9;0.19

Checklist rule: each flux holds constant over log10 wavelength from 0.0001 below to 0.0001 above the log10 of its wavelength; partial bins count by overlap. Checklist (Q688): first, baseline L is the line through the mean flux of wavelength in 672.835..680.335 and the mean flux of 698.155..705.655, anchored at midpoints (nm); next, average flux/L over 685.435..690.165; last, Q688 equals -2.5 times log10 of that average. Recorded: 0.01 mag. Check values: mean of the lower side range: 10.8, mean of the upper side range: 11.2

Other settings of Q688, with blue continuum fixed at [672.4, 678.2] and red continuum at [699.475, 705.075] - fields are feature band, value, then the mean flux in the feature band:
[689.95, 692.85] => -0.02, 11.3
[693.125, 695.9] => 0.00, 11.1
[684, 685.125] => 0.04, 10.6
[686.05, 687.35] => 0.03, 10.8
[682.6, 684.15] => 0.03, 10.7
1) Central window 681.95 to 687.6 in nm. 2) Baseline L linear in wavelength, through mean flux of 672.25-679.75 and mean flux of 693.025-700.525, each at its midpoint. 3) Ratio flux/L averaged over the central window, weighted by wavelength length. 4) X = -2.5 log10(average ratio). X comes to 0.02 mag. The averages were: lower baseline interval 10.8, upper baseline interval 11.2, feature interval 10.7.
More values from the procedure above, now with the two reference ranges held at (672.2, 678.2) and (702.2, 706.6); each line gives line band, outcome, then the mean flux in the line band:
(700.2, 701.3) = -0.010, 11.2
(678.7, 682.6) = 0.001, 10.9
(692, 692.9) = -0.019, 11.2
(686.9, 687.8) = -0.003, 11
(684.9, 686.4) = 0.046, 10.5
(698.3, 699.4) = 0.002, 11.1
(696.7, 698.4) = -0.008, 11.2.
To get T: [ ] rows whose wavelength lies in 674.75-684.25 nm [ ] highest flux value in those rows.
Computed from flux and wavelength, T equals 11.4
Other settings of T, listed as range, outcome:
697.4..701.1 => 11.7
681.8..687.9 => 11.3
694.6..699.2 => 11.6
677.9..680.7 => 11.2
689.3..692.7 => 12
